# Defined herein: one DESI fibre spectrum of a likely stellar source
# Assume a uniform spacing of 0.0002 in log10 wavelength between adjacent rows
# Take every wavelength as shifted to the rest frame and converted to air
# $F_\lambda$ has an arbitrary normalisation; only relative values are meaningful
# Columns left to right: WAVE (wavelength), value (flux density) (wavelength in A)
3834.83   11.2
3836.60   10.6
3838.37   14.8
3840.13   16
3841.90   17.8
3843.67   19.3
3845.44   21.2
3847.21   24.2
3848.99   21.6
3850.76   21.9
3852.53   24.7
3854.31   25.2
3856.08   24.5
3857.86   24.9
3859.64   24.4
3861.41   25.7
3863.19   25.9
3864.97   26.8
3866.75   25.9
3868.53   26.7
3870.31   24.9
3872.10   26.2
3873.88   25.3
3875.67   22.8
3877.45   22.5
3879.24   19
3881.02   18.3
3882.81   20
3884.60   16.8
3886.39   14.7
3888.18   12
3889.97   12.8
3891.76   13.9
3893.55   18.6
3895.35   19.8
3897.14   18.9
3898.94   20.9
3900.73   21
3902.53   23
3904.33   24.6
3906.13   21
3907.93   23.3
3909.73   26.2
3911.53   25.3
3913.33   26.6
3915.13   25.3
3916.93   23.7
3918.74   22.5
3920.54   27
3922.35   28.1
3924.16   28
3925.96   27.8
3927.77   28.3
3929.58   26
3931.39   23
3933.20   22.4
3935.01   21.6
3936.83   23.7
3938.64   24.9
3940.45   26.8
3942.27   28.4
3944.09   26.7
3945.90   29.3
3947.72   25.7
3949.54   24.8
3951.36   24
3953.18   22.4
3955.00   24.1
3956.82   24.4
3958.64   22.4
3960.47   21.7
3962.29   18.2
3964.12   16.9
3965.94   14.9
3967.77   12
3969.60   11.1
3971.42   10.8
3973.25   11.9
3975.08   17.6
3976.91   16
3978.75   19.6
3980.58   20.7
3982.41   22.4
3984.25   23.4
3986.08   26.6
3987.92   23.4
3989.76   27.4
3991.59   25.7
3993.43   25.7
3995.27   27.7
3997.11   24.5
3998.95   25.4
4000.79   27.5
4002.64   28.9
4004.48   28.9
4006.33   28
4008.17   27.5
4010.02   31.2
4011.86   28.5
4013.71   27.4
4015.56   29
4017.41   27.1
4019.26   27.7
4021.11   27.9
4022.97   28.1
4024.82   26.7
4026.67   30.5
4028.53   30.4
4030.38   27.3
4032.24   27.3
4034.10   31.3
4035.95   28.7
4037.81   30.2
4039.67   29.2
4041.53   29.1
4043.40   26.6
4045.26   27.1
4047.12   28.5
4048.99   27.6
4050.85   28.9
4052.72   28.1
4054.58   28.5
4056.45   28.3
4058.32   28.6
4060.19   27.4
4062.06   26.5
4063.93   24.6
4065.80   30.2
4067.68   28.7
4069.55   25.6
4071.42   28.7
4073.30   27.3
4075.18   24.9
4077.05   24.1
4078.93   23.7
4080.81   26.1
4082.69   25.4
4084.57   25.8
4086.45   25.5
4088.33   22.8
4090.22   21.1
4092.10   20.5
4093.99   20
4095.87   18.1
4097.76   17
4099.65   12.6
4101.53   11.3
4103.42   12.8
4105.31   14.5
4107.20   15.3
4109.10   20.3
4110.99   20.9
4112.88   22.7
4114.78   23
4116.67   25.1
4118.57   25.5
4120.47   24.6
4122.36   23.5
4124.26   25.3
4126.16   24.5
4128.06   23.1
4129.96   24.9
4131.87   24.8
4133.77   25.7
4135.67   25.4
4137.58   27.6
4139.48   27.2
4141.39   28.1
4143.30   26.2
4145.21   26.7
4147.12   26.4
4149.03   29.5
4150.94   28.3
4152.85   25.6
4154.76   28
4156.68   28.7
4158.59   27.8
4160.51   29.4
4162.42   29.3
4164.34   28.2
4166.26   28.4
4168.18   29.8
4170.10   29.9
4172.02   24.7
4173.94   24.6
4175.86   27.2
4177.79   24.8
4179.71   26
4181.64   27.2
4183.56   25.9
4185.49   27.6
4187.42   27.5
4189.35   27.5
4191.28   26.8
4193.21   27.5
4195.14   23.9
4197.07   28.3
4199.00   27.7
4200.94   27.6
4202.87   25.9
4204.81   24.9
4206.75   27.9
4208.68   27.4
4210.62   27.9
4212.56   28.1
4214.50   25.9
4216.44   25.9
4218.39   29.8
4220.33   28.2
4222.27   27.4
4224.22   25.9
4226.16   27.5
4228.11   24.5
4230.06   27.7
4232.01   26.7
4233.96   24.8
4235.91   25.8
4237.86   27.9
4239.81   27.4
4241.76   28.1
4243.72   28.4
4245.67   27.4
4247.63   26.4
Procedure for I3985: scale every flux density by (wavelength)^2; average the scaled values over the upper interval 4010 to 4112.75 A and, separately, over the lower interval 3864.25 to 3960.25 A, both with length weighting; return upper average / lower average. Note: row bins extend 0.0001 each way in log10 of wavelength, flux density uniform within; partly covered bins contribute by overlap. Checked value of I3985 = 1.2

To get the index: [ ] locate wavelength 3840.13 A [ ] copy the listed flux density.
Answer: 16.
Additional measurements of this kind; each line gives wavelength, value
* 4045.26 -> 27.1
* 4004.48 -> 28.9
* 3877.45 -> 22.5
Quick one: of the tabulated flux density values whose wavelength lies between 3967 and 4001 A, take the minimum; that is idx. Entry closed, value 10.8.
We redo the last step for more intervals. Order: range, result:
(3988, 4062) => 24.5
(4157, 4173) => 24.7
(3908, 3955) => 21.6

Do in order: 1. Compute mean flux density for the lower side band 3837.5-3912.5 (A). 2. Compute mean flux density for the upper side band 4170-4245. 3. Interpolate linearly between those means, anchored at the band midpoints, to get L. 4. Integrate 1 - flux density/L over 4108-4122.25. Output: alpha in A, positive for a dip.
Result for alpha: 1.3 A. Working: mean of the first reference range 21.5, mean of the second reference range 26.9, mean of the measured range 23.1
